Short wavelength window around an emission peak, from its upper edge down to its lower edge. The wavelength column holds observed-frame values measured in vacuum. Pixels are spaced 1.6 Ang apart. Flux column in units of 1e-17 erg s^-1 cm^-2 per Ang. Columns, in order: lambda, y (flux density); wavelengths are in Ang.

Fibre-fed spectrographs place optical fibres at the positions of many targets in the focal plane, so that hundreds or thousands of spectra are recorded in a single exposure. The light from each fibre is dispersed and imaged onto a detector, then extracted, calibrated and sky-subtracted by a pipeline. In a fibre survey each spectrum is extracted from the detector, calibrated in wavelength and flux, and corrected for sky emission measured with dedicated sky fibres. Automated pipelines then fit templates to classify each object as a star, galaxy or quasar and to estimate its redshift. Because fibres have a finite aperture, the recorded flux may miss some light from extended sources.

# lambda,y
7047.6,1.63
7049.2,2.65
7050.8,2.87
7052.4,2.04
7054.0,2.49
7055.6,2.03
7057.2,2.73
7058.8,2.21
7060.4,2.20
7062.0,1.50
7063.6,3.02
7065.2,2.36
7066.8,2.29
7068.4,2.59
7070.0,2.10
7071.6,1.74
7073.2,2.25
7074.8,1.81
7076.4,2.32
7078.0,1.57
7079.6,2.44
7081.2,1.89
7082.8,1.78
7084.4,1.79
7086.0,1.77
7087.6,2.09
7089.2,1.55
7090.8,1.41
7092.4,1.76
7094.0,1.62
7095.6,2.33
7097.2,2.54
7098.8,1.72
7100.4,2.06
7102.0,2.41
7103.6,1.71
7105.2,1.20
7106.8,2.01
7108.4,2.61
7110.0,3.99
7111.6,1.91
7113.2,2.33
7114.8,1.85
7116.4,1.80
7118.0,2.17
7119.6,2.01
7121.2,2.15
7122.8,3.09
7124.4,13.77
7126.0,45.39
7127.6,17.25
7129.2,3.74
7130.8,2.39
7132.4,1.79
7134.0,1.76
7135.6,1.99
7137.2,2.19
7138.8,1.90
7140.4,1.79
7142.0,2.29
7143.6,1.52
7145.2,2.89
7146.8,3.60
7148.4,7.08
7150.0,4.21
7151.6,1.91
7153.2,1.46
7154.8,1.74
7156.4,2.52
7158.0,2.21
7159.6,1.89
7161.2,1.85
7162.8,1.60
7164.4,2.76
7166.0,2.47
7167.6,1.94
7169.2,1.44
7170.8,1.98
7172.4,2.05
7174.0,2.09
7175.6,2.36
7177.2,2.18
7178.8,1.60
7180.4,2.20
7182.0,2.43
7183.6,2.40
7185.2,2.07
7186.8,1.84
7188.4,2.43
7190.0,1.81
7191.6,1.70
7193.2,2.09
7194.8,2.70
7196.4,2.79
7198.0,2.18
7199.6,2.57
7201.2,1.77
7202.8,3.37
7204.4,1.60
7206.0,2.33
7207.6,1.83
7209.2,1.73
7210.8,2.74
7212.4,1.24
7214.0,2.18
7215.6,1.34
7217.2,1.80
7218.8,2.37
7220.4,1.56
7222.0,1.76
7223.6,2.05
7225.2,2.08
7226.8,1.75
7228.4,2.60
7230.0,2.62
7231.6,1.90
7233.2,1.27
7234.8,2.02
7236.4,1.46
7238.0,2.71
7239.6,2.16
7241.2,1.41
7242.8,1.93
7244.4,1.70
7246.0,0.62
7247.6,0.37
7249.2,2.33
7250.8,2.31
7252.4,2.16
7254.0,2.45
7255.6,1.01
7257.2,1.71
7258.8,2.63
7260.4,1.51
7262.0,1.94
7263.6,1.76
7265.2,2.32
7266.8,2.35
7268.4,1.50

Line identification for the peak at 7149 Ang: [N II]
